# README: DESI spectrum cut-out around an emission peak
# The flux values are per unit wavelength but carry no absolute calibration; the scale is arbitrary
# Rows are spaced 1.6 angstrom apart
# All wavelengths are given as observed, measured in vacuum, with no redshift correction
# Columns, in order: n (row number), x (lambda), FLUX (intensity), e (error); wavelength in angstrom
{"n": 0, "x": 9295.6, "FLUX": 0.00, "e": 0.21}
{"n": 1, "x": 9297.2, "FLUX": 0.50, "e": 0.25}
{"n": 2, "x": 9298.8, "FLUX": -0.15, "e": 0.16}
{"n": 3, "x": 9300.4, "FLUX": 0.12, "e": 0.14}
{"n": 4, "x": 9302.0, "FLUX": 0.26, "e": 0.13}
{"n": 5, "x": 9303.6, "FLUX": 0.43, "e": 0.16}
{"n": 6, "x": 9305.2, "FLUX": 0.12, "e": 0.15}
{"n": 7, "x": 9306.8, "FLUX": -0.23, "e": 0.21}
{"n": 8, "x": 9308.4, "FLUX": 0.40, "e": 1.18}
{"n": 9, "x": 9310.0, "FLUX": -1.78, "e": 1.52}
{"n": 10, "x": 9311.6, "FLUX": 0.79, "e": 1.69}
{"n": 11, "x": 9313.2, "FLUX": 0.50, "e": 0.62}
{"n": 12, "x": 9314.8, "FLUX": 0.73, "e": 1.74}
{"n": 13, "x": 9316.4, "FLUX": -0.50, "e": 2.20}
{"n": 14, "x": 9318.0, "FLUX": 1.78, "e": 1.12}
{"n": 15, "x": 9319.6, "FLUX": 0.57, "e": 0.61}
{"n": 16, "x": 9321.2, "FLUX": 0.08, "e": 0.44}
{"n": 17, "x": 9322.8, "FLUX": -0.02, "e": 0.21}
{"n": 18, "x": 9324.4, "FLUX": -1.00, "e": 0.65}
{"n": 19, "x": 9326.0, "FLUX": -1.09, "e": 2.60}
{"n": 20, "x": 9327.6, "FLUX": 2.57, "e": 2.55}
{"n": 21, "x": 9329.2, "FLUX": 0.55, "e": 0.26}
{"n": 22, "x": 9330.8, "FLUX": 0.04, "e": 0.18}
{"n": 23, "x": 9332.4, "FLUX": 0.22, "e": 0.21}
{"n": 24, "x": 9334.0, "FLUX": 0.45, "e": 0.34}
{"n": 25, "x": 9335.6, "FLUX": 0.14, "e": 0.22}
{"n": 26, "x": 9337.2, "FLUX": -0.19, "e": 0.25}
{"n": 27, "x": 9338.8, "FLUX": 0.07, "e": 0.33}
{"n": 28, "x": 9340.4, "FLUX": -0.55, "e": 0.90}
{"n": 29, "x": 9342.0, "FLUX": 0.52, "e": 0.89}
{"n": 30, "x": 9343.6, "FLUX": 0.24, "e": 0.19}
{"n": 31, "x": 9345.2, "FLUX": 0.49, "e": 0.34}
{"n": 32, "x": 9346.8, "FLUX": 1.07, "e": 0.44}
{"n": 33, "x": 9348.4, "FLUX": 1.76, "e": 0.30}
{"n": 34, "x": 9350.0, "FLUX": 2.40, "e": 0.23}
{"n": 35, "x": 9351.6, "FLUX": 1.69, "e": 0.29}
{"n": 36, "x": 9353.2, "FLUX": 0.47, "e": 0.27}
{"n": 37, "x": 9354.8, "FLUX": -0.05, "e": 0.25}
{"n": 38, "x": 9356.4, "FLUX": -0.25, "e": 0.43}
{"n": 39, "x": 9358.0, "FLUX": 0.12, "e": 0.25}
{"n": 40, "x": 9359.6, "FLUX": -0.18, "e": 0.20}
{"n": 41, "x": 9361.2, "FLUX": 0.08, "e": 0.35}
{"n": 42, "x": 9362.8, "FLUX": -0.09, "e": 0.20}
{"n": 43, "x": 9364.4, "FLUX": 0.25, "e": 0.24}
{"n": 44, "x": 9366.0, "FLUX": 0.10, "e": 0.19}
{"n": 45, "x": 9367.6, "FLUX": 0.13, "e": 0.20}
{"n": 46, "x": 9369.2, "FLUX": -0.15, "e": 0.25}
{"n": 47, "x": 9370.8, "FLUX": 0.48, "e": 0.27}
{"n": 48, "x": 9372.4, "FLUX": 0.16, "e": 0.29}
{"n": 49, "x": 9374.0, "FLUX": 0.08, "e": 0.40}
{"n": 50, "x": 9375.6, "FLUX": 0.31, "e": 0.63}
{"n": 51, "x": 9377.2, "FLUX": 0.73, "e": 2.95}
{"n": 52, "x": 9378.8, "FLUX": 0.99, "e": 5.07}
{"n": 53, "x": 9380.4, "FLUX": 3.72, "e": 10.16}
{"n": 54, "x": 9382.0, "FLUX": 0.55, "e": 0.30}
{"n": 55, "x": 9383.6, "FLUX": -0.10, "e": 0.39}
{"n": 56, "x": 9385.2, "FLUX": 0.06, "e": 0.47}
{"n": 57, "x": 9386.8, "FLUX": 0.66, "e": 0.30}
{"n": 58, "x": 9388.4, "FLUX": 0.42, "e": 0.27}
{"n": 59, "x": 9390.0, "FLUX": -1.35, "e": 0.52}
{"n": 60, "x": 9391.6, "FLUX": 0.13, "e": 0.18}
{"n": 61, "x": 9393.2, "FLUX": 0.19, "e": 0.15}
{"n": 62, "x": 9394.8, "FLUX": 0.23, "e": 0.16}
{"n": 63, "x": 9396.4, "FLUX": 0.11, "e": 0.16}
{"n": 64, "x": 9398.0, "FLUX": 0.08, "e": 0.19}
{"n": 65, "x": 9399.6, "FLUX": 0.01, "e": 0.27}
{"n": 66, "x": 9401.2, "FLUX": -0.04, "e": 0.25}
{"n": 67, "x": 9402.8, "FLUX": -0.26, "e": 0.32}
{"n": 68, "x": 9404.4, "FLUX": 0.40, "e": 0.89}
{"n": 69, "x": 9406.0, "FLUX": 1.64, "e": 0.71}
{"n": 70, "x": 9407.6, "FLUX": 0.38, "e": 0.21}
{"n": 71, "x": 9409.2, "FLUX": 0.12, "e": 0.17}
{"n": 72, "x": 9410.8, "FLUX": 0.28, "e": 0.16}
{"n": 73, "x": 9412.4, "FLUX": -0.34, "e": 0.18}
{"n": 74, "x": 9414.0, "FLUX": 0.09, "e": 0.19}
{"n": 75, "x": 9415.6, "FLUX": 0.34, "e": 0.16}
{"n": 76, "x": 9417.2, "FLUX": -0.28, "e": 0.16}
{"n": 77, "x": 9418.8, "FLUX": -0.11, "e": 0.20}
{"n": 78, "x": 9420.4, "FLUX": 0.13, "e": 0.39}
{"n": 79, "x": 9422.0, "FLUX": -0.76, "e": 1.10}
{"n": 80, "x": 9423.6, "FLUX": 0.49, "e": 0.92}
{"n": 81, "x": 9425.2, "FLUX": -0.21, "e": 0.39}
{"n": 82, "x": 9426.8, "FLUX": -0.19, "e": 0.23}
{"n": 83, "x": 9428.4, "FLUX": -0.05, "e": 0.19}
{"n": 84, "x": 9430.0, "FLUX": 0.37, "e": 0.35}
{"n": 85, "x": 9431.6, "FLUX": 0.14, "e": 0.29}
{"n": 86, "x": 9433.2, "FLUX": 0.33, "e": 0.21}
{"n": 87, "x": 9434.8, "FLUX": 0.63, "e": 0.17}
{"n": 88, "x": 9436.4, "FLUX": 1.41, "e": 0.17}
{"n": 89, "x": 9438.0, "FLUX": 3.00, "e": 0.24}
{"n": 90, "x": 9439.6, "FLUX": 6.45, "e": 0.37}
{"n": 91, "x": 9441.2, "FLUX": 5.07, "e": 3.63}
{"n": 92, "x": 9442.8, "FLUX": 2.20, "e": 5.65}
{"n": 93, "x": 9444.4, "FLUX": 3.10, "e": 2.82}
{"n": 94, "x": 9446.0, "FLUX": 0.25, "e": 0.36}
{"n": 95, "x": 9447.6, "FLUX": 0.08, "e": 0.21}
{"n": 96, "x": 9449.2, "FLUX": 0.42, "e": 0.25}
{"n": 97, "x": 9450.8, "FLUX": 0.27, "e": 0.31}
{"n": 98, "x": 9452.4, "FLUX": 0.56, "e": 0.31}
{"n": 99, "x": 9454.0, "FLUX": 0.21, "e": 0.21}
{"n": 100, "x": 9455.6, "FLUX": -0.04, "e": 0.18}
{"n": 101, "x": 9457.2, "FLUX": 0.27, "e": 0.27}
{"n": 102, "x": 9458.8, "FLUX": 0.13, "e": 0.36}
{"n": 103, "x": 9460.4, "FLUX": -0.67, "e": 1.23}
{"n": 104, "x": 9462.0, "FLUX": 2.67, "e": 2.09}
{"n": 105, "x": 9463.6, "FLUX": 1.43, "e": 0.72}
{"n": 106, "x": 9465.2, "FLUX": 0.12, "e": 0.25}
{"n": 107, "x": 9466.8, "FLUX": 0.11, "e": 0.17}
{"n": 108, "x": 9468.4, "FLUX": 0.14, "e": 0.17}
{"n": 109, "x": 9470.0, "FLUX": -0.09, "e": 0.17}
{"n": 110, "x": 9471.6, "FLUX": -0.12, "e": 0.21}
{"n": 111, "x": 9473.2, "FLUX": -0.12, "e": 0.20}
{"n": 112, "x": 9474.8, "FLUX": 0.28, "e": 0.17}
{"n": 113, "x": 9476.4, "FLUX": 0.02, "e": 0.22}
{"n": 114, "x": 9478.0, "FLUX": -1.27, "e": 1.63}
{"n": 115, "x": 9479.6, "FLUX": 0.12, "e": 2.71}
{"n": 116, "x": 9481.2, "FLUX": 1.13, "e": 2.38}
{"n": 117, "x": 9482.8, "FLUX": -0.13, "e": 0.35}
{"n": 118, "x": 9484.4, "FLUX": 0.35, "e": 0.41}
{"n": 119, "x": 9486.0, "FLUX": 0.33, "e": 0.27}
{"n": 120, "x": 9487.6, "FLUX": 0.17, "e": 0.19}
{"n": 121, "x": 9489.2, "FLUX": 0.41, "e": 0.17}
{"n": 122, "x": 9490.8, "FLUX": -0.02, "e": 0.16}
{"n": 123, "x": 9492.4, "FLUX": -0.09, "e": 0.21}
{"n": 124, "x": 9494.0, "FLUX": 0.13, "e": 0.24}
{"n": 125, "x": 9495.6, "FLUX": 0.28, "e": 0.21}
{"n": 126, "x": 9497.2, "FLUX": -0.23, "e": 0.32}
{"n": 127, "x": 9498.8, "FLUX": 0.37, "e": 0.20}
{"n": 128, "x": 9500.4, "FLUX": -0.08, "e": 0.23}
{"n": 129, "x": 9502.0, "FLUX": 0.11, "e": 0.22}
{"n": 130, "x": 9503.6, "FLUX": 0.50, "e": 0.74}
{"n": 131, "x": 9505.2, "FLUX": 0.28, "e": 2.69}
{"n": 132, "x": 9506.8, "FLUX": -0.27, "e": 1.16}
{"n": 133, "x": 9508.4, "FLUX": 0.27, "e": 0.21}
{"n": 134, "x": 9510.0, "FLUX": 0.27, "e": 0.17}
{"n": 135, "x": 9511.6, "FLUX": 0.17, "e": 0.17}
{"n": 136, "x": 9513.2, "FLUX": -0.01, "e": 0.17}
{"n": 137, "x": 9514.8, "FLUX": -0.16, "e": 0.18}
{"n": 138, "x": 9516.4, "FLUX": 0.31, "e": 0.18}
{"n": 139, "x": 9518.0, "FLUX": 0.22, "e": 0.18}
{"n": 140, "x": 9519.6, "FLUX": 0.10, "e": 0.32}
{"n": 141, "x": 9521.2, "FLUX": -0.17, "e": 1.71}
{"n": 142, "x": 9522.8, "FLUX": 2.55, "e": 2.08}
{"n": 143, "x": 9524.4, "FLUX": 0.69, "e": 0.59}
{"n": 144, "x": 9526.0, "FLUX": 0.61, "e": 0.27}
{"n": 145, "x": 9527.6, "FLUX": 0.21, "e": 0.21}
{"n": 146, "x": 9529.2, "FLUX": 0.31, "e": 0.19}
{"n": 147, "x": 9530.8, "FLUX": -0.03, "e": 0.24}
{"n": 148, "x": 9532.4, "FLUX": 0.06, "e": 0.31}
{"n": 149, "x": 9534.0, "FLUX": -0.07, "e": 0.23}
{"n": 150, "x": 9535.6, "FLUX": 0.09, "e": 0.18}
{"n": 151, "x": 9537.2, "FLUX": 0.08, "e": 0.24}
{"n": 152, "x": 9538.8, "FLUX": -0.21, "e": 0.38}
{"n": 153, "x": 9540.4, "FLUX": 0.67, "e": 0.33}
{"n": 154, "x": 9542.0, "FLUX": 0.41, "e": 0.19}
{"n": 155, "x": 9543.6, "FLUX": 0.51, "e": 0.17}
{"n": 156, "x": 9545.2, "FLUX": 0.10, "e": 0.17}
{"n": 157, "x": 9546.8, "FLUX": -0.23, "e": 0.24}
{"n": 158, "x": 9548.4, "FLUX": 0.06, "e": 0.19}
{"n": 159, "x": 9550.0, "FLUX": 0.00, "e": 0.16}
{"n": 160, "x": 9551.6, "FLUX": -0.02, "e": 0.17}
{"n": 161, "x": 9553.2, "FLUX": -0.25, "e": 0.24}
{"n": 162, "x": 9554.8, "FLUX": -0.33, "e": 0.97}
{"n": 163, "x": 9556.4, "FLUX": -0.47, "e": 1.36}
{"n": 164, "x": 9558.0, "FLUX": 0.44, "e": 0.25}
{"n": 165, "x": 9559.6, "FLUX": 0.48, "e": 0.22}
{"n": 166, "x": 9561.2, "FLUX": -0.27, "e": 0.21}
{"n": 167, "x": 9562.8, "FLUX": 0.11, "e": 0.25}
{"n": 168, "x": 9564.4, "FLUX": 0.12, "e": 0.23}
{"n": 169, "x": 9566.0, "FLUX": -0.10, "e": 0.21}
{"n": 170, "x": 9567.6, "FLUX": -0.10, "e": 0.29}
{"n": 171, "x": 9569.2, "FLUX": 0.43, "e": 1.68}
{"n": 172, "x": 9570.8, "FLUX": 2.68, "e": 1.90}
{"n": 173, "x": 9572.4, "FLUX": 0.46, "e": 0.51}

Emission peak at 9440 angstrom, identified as [O III] 5007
